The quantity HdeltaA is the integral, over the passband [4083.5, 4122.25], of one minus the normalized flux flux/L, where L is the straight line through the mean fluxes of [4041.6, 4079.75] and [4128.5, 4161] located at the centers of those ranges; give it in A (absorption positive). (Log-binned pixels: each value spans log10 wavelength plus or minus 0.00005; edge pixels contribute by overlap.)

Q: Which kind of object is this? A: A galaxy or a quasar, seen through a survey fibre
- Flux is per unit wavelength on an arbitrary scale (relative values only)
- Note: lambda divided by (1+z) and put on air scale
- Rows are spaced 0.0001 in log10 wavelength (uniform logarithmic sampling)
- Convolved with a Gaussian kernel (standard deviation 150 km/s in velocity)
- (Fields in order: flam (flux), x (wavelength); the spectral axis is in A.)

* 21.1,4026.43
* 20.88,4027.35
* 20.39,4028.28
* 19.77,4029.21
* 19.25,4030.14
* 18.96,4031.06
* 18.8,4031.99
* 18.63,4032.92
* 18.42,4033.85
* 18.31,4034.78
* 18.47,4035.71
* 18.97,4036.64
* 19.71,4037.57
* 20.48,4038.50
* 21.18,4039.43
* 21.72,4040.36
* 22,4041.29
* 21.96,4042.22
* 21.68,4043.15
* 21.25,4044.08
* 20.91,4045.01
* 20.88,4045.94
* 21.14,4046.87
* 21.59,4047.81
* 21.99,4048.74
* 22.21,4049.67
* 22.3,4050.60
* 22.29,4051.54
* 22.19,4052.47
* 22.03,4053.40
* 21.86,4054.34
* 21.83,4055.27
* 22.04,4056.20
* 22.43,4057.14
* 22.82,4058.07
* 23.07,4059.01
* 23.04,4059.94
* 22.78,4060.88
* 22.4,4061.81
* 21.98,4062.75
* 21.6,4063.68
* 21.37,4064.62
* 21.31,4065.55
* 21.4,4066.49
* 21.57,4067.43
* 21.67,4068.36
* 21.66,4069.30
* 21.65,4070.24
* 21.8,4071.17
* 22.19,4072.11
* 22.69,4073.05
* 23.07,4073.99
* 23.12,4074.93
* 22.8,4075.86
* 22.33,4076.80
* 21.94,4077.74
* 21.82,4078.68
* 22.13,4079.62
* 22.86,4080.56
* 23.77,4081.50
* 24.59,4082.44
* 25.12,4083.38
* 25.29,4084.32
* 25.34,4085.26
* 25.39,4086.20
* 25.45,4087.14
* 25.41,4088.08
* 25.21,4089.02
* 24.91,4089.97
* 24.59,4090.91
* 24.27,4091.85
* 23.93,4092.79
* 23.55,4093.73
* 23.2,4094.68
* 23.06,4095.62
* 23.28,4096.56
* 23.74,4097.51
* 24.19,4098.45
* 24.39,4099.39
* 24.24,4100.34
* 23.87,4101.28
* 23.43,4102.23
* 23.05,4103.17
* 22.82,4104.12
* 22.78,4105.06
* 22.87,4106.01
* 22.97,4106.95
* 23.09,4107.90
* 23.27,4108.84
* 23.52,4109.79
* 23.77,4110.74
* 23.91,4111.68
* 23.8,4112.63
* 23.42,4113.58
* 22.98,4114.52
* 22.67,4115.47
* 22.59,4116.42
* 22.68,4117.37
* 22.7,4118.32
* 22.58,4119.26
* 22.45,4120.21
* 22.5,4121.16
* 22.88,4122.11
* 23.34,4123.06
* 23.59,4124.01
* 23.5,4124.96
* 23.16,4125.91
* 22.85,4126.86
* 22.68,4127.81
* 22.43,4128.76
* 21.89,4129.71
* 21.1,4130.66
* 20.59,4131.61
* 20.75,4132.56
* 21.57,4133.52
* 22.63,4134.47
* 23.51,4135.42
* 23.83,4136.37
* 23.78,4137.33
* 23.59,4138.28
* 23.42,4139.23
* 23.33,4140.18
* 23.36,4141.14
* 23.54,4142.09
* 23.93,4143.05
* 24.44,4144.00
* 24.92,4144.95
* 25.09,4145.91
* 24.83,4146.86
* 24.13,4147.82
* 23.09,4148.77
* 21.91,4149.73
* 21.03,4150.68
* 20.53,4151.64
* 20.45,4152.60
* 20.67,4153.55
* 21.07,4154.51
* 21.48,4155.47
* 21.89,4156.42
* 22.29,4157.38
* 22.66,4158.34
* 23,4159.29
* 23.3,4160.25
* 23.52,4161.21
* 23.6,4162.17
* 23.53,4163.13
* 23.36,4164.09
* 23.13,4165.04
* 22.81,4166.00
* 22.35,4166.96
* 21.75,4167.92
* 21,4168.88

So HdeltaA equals -2.3 A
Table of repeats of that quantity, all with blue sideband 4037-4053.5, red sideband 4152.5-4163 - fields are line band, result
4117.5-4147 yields -1.2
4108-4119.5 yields -0.6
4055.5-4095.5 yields -2.5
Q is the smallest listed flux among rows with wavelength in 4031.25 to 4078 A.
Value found 18.31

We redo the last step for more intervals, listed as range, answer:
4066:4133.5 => 20.59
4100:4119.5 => 22.58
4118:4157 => 20.45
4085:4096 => 23.06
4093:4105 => 22.82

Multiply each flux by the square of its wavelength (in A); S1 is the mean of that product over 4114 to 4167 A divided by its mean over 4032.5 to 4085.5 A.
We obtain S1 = 1.1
